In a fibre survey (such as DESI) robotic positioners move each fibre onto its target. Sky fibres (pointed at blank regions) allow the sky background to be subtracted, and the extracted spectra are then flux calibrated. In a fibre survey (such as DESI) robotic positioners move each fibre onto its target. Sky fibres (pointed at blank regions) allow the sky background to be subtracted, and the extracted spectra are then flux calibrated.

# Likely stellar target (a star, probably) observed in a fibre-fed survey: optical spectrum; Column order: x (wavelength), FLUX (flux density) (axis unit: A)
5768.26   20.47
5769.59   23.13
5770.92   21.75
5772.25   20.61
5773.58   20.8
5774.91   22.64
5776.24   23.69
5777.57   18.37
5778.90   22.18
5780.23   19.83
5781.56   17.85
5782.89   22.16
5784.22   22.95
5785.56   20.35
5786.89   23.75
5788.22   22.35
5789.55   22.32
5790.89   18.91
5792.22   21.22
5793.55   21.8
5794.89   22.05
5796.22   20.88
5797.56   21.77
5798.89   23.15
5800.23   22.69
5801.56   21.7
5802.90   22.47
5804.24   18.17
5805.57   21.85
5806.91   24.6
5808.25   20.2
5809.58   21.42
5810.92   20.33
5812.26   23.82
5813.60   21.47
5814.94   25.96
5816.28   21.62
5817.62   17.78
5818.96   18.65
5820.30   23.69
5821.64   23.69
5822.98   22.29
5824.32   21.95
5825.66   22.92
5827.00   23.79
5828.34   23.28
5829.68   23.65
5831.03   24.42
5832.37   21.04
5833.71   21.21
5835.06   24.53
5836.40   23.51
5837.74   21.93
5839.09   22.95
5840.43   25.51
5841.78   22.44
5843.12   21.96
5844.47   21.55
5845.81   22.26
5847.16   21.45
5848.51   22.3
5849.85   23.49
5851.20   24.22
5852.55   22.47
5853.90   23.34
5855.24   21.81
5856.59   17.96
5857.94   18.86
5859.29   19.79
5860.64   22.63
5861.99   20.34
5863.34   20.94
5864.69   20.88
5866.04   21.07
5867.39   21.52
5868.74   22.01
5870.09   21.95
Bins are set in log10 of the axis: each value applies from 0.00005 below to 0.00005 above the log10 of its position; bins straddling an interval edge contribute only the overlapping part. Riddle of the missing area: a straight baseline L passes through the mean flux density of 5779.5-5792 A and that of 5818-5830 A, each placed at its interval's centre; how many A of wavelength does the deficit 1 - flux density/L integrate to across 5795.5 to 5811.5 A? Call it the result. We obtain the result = 0.1 A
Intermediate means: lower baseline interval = 21.2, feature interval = 21.6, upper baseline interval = 22.5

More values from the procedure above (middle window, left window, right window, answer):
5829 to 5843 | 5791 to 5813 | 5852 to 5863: -1.24 A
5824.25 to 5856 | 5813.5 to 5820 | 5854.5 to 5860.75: -3.56 A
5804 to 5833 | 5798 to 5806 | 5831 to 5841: 0.22 A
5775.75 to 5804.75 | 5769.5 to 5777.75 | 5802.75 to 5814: 0.27 A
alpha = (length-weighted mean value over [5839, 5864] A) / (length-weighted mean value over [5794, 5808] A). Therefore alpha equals 1.00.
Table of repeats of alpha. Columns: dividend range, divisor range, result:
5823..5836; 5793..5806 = 1.06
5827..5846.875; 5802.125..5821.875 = 1.06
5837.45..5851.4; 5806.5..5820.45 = 1.05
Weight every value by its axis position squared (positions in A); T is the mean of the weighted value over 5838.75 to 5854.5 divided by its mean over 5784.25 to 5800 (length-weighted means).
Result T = 1.1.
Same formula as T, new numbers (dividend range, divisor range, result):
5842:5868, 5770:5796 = 1.03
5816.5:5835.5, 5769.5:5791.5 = 1.06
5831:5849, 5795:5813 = 1.05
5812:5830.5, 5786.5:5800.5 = 1.04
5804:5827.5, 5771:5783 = 1.07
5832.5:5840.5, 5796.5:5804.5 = 1.07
